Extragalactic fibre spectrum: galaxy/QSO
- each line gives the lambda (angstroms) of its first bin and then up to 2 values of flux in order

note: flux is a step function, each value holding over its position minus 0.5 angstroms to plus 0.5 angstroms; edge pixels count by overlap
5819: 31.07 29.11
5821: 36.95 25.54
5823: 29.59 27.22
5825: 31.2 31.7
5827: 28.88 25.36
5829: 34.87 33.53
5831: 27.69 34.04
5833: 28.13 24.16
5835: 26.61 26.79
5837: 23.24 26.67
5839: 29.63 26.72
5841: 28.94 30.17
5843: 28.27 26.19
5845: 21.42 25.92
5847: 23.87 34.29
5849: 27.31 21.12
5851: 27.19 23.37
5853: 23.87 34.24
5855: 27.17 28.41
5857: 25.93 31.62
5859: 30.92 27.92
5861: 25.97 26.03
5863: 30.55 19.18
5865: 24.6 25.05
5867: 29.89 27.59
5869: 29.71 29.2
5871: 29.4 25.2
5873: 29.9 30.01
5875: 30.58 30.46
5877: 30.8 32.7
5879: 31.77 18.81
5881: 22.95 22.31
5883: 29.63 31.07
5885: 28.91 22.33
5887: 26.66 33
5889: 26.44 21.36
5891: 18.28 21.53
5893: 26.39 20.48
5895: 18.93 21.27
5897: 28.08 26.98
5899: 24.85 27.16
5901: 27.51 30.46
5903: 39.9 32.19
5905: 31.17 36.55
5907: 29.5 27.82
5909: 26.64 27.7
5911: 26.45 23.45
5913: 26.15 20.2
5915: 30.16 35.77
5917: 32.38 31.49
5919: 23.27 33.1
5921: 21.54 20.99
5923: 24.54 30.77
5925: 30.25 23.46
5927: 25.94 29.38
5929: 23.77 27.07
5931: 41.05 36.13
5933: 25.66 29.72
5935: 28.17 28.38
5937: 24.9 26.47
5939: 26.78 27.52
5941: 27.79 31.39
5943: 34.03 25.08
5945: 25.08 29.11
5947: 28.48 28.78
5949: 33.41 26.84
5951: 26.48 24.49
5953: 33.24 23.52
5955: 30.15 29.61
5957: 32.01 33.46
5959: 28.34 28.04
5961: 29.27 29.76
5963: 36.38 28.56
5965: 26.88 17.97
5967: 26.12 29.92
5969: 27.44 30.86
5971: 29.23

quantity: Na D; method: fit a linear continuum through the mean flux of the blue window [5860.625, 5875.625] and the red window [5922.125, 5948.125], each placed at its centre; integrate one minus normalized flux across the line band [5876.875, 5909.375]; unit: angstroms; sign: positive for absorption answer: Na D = 0.9 angstroms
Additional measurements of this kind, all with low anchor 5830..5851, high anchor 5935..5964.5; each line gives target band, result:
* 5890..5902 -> 1.76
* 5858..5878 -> -0.45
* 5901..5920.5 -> -0.95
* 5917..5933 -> 0.14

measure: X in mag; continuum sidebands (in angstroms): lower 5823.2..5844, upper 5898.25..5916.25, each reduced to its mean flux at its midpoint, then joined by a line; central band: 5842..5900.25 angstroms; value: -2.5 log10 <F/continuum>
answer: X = 0.08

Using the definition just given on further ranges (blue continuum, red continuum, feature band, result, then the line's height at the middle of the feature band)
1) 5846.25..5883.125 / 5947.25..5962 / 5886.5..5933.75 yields 0.03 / 28.3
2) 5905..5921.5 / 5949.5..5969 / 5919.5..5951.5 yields 0.01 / 28.4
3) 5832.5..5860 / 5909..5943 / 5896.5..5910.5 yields -0.08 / 27.8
